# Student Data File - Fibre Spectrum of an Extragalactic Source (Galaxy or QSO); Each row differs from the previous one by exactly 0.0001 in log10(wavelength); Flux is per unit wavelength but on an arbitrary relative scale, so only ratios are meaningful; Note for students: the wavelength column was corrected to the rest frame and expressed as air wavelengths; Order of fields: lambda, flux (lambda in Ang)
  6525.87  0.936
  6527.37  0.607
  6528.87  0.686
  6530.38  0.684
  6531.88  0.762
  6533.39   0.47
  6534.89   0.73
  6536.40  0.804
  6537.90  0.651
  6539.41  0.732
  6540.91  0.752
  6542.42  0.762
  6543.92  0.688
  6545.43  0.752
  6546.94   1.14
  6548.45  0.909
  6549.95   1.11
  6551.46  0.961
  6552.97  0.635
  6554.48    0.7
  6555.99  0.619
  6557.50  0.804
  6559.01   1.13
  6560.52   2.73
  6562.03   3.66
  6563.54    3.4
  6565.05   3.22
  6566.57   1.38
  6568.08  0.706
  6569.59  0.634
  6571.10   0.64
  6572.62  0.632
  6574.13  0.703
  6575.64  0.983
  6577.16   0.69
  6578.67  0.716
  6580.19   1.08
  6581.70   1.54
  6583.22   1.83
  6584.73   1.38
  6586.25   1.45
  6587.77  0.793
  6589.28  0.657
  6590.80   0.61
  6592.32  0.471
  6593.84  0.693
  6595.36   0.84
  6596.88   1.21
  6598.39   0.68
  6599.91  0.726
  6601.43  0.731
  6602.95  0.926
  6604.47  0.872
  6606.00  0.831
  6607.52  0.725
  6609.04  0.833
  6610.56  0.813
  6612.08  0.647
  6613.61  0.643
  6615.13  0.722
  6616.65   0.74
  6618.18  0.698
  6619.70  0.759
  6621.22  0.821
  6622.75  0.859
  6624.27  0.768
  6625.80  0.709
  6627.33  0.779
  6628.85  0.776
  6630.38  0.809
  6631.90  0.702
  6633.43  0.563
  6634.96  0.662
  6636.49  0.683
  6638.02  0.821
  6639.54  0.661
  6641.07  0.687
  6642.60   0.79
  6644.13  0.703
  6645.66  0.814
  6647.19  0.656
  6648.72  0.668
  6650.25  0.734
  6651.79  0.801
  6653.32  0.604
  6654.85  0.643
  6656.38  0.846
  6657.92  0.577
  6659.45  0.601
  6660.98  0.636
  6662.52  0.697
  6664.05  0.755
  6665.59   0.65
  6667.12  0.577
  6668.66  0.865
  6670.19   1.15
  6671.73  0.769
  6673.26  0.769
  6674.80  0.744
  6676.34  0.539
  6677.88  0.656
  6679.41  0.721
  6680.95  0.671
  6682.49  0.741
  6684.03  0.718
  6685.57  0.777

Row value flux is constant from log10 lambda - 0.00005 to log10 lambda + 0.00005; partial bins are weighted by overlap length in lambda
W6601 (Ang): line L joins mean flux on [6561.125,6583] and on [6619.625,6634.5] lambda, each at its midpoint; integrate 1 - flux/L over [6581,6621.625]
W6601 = 7.8 Ang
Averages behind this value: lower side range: 1.45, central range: 0.875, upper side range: 0.752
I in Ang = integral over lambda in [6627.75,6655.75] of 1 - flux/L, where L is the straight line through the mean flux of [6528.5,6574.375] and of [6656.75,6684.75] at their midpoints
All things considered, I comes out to 3.4 Ang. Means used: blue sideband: 1.11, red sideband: 0.715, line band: 0.712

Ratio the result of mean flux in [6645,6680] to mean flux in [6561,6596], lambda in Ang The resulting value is 0.6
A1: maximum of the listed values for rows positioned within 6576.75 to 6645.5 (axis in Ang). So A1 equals 1.83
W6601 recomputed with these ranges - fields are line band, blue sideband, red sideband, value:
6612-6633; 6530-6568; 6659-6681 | 3.82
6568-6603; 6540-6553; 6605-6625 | -3.70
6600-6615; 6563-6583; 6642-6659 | 3.47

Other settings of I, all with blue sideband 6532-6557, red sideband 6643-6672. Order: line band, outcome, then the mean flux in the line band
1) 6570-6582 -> -1.26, 0.841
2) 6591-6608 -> -0.82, 0.786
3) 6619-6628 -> -0.53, 0.782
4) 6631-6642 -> 0.71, 0.686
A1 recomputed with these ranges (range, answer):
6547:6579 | 3.66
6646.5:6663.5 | 0.846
